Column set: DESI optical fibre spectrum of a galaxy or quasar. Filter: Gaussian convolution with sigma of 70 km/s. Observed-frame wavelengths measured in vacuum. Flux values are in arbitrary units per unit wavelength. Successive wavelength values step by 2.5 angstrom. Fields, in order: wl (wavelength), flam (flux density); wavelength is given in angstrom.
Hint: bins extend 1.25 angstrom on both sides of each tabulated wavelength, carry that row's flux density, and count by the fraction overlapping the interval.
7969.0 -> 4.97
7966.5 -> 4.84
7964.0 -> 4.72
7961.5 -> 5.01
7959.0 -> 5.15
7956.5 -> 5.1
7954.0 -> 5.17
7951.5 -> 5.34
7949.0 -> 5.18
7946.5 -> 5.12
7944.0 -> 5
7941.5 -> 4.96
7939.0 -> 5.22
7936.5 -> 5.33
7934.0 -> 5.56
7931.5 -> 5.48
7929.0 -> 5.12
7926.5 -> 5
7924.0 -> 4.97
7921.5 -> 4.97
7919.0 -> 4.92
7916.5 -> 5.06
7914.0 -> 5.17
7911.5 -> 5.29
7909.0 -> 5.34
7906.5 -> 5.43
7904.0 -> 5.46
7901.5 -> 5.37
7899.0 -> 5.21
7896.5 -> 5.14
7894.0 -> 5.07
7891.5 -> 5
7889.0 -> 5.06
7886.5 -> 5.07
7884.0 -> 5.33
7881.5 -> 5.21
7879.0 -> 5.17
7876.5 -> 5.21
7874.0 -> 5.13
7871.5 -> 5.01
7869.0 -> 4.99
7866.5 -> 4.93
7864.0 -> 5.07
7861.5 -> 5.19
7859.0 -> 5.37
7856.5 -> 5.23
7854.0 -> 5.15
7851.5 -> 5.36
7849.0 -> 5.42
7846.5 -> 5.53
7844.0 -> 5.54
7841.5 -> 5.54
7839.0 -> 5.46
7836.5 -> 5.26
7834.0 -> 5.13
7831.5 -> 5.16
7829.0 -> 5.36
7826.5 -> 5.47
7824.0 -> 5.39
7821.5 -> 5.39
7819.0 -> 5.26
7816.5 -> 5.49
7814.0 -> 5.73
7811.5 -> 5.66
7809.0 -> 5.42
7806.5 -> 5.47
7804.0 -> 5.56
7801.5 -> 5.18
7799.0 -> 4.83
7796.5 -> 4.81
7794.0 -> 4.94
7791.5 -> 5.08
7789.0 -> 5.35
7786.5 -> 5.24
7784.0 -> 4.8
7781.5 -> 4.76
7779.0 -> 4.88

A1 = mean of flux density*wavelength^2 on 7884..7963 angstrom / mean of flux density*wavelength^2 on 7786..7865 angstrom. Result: 1.0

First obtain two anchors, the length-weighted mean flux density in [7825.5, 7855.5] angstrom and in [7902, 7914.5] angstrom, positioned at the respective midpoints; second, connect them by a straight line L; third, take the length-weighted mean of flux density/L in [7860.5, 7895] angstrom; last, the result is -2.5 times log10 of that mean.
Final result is 0.05 mag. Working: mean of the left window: 5.36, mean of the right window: 5.35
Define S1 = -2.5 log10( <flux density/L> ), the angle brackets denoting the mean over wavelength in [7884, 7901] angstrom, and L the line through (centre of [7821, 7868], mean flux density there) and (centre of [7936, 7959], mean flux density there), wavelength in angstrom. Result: 0.02 mag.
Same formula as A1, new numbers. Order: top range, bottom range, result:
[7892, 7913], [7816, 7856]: 1.00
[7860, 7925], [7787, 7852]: 0.98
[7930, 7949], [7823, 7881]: 1.02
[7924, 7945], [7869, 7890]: 1.03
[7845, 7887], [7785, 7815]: 1.00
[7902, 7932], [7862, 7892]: 1.03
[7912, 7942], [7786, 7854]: 0.99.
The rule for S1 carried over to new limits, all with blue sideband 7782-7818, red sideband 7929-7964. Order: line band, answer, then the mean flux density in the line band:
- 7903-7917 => -0.02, 5.3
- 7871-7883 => 0.01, 5.16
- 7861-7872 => 0.04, 5.03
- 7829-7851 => -0.03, 5.38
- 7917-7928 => 0.05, 4.98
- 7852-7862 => -0.01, 5.25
